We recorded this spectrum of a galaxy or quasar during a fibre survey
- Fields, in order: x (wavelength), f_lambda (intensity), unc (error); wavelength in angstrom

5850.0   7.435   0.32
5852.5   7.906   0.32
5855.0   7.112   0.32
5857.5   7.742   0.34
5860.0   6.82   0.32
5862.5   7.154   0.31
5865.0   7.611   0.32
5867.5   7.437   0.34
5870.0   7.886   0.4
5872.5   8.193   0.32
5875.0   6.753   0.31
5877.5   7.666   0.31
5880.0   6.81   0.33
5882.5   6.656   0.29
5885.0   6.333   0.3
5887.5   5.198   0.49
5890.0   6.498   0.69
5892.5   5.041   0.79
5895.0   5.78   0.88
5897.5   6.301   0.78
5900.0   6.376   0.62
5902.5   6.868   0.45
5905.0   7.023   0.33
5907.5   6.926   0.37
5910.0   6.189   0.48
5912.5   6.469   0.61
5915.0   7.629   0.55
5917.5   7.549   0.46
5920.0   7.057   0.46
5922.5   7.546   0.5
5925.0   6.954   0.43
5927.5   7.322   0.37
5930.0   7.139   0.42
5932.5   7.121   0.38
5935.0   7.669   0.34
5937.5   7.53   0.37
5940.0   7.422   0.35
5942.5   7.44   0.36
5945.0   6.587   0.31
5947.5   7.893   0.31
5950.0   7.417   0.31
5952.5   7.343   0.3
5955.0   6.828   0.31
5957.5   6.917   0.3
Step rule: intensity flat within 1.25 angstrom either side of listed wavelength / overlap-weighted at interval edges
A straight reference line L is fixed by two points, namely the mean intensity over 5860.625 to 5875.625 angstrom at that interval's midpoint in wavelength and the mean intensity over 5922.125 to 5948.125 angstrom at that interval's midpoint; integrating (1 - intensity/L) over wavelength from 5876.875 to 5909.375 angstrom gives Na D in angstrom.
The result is 4.6 angstrom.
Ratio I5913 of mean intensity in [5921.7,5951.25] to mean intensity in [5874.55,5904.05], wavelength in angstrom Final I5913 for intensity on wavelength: 1.15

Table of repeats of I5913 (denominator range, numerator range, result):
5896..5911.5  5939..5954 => 1.11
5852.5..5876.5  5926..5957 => 0.98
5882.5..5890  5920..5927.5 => 1.20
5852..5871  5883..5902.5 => 0.81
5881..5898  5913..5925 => 1.23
